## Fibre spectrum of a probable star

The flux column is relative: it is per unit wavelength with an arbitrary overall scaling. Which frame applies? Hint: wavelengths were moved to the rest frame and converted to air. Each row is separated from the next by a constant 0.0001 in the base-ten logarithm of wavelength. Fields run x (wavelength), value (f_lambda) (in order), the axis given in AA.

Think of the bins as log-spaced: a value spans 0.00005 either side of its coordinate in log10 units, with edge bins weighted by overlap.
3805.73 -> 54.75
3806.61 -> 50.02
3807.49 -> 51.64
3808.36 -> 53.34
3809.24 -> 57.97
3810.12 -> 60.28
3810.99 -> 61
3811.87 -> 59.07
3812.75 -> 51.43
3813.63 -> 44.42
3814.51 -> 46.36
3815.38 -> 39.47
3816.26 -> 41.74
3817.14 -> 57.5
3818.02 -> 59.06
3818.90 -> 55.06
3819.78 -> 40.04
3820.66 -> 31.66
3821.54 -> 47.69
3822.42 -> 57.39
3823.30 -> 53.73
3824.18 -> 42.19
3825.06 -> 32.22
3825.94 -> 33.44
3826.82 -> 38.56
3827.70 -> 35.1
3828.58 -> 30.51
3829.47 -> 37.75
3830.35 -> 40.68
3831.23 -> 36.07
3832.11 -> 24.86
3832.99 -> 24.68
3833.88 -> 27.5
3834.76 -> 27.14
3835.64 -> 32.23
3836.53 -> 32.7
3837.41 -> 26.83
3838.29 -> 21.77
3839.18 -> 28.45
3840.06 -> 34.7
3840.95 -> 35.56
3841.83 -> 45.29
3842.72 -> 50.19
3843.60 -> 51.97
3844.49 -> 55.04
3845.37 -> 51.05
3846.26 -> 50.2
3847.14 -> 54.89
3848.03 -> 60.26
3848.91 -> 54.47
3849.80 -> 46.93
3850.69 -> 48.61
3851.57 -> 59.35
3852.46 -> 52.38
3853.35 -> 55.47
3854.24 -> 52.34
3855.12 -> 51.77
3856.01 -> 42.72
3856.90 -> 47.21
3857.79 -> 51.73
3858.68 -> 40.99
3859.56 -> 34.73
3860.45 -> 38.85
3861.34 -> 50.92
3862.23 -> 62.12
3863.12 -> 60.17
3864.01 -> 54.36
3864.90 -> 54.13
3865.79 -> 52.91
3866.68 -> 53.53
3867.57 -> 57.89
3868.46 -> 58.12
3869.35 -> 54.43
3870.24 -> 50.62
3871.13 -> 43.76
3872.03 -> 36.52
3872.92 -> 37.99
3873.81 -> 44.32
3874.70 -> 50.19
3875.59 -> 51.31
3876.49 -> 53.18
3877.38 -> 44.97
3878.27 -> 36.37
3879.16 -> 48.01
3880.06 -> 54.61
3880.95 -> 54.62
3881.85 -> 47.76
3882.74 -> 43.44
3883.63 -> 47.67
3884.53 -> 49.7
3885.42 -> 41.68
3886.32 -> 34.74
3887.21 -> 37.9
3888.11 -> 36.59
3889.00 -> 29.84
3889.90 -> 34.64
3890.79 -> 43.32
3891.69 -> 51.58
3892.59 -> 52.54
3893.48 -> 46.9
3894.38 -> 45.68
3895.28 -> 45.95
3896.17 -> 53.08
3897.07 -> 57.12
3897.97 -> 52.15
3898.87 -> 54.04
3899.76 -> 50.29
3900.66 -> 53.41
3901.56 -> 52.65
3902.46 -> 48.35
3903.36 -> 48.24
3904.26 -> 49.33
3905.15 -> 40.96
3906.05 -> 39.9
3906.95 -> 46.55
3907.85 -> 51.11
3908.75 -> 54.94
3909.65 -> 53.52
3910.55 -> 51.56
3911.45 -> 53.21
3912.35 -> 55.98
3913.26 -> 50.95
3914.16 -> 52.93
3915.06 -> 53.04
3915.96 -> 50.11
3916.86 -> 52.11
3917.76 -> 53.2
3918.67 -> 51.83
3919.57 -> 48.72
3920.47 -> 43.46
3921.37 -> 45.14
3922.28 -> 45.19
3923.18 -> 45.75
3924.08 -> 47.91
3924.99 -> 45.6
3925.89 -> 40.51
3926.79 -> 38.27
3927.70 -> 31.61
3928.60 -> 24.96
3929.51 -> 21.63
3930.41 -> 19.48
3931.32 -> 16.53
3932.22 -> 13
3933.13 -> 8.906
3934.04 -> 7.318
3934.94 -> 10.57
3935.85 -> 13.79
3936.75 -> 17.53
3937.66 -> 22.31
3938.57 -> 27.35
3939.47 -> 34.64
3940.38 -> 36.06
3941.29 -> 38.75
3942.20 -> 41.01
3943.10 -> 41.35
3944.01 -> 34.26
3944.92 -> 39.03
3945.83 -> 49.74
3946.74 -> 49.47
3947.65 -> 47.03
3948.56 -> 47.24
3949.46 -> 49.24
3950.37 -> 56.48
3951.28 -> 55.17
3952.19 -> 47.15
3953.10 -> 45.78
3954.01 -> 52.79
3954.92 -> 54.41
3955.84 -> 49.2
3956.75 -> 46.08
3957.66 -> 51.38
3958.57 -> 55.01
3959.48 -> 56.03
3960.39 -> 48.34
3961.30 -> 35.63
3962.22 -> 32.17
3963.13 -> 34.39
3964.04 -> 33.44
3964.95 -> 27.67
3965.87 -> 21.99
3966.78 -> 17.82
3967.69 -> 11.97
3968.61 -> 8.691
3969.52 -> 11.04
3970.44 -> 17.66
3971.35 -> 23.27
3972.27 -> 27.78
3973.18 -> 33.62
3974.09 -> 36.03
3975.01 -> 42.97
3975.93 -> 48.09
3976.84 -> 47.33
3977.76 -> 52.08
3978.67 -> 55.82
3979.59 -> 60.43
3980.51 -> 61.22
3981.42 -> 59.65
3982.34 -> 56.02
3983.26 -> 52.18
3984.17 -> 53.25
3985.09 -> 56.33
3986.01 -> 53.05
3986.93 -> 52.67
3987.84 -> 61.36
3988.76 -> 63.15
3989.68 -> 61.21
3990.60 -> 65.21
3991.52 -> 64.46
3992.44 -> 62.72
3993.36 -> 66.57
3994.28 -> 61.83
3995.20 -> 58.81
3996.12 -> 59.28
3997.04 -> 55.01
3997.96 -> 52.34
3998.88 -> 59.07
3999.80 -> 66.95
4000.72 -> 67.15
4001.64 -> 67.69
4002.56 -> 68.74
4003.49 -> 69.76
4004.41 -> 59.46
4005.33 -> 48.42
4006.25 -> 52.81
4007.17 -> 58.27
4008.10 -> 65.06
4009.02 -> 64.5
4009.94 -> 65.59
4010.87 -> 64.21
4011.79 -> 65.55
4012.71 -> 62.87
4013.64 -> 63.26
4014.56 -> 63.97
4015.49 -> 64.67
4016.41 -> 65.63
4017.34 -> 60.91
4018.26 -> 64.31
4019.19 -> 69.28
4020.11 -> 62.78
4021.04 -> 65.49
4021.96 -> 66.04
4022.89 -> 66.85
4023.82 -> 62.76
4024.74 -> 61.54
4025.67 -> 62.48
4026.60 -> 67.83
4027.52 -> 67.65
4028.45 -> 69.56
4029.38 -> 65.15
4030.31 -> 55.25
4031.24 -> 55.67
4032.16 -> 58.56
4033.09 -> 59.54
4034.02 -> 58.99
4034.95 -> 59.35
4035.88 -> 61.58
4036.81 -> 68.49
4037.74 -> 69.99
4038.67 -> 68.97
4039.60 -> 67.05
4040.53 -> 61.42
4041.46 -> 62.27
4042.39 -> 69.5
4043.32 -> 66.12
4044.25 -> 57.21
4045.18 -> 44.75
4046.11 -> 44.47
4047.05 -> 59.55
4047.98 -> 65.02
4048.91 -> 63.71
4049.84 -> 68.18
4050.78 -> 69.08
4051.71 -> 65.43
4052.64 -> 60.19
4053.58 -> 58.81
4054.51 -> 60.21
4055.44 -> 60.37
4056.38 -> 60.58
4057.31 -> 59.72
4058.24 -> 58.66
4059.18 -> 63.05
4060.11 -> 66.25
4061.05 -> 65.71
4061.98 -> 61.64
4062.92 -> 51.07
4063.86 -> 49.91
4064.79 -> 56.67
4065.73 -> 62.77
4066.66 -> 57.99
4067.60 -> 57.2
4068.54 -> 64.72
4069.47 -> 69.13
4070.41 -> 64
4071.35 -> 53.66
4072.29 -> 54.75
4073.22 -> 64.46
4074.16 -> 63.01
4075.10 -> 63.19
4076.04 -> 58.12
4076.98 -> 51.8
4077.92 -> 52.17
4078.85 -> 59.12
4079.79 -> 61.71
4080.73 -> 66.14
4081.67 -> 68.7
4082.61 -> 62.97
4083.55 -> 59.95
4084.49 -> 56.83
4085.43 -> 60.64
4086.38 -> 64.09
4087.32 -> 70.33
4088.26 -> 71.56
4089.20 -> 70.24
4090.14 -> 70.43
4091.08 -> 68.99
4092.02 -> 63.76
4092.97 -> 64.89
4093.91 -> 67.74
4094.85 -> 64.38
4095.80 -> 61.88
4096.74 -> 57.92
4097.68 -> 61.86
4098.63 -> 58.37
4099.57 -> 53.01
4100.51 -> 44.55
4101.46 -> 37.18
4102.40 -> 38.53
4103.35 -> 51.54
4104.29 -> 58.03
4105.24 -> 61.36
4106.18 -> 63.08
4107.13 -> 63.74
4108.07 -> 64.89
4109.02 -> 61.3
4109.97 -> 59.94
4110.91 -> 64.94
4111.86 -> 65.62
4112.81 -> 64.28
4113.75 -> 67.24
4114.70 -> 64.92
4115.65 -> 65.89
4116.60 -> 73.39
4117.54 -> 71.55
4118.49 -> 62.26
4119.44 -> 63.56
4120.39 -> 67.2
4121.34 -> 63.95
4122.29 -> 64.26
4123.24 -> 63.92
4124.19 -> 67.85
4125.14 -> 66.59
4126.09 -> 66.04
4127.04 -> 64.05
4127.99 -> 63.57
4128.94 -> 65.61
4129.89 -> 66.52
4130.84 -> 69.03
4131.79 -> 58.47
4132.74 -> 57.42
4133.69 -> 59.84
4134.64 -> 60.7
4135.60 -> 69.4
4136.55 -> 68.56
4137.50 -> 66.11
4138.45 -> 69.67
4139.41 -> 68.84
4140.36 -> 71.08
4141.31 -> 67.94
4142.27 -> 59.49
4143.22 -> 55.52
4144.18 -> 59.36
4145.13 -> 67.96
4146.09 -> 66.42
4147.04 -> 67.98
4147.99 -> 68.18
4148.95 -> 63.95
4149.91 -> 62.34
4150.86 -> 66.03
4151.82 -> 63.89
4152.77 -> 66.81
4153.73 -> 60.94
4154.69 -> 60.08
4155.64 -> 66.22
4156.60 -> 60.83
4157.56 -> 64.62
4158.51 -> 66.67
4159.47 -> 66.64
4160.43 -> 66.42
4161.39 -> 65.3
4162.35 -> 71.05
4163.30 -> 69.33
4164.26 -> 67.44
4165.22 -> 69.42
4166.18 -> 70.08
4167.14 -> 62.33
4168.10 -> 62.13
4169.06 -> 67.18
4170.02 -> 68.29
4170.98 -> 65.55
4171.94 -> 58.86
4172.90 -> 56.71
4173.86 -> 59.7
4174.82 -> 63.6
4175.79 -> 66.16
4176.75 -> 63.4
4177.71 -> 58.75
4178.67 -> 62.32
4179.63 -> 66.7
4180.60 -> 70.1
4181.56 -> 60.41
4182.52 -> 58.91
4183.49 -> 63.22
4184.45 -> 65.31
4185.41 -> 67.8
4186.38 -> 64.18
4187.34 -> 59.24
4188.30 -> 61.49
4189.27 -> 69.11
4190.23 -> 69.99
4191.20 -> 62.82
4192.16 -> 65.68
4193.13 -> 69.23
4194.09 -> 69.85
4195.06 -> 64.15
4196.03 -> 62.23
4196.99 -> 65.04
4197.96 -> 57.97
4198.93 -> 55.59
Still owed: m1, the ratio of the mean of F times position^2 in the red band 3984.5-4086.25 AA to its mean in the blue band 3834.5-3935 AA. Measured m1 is 1.48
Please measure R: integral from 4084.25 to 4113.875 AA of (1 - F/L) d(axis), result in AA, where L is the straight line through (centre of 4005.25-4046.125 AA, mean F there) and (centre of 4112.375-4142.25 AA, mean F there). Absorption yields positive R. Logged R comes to 1.77 AA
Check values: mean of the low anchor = 62.7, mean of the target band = 61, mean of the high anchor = 65.7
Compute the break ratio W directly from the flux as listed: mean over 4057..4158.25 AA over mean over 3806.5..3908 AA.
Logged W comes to 1.36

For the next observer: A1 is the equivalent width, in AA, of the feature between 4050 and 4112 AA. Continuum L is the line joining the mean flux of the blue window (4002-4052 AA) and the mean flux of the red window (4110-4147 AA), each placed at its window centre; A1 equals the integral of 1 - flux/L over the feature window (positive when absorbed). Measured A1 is 3.3 AA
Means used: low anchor 62.9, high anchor 65.2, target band 60.7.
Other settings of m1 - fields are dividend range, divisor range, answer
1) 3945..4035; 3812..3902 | 1.26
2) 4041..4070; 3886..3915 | 1.37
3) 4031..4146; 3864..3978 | 1.62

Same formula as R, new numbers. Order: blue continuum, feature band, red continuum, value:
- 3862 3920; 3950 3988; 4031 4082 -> 8.24 AA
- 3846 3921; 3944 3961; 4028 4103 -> 1.31 AA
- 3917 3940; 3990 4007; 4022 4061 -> -3.70 AA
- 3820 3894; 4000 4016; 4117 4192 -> -2.44 AA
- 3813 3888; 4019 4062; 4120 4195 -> -3.99 AA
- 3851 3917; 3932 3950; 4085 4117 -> 7.05 AA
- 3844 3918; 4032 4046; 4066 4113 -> -0.95 AA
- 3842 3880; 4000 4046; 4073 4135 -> -3.80 AA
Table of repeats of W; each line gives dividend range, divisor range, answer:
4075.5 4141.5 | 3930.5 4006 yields 1.42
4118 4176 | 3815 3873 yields 1.45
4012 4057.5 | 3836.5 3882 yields 1.31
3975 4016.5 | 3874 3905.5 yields 1.27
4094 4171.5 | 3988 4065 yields 1.02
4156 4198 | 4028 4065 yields 1.06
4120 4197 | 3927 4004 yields 1.50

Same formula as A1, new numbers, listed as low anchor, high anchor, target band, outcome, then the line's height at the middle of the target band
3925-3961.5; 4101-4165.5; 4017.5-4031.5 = -4.5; 48.6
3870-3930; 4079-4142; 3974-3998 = -1.5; 53.3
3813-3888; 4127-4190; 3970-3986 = 2.1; 53.1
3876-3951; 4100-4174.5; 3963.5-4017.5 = -2.3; 49.7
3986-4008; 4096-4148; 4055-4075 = 0.5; 61.9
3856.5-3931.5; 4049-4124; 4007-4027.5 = -3.0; 56.2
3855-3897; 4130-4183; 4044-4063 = -0.7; 58.2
